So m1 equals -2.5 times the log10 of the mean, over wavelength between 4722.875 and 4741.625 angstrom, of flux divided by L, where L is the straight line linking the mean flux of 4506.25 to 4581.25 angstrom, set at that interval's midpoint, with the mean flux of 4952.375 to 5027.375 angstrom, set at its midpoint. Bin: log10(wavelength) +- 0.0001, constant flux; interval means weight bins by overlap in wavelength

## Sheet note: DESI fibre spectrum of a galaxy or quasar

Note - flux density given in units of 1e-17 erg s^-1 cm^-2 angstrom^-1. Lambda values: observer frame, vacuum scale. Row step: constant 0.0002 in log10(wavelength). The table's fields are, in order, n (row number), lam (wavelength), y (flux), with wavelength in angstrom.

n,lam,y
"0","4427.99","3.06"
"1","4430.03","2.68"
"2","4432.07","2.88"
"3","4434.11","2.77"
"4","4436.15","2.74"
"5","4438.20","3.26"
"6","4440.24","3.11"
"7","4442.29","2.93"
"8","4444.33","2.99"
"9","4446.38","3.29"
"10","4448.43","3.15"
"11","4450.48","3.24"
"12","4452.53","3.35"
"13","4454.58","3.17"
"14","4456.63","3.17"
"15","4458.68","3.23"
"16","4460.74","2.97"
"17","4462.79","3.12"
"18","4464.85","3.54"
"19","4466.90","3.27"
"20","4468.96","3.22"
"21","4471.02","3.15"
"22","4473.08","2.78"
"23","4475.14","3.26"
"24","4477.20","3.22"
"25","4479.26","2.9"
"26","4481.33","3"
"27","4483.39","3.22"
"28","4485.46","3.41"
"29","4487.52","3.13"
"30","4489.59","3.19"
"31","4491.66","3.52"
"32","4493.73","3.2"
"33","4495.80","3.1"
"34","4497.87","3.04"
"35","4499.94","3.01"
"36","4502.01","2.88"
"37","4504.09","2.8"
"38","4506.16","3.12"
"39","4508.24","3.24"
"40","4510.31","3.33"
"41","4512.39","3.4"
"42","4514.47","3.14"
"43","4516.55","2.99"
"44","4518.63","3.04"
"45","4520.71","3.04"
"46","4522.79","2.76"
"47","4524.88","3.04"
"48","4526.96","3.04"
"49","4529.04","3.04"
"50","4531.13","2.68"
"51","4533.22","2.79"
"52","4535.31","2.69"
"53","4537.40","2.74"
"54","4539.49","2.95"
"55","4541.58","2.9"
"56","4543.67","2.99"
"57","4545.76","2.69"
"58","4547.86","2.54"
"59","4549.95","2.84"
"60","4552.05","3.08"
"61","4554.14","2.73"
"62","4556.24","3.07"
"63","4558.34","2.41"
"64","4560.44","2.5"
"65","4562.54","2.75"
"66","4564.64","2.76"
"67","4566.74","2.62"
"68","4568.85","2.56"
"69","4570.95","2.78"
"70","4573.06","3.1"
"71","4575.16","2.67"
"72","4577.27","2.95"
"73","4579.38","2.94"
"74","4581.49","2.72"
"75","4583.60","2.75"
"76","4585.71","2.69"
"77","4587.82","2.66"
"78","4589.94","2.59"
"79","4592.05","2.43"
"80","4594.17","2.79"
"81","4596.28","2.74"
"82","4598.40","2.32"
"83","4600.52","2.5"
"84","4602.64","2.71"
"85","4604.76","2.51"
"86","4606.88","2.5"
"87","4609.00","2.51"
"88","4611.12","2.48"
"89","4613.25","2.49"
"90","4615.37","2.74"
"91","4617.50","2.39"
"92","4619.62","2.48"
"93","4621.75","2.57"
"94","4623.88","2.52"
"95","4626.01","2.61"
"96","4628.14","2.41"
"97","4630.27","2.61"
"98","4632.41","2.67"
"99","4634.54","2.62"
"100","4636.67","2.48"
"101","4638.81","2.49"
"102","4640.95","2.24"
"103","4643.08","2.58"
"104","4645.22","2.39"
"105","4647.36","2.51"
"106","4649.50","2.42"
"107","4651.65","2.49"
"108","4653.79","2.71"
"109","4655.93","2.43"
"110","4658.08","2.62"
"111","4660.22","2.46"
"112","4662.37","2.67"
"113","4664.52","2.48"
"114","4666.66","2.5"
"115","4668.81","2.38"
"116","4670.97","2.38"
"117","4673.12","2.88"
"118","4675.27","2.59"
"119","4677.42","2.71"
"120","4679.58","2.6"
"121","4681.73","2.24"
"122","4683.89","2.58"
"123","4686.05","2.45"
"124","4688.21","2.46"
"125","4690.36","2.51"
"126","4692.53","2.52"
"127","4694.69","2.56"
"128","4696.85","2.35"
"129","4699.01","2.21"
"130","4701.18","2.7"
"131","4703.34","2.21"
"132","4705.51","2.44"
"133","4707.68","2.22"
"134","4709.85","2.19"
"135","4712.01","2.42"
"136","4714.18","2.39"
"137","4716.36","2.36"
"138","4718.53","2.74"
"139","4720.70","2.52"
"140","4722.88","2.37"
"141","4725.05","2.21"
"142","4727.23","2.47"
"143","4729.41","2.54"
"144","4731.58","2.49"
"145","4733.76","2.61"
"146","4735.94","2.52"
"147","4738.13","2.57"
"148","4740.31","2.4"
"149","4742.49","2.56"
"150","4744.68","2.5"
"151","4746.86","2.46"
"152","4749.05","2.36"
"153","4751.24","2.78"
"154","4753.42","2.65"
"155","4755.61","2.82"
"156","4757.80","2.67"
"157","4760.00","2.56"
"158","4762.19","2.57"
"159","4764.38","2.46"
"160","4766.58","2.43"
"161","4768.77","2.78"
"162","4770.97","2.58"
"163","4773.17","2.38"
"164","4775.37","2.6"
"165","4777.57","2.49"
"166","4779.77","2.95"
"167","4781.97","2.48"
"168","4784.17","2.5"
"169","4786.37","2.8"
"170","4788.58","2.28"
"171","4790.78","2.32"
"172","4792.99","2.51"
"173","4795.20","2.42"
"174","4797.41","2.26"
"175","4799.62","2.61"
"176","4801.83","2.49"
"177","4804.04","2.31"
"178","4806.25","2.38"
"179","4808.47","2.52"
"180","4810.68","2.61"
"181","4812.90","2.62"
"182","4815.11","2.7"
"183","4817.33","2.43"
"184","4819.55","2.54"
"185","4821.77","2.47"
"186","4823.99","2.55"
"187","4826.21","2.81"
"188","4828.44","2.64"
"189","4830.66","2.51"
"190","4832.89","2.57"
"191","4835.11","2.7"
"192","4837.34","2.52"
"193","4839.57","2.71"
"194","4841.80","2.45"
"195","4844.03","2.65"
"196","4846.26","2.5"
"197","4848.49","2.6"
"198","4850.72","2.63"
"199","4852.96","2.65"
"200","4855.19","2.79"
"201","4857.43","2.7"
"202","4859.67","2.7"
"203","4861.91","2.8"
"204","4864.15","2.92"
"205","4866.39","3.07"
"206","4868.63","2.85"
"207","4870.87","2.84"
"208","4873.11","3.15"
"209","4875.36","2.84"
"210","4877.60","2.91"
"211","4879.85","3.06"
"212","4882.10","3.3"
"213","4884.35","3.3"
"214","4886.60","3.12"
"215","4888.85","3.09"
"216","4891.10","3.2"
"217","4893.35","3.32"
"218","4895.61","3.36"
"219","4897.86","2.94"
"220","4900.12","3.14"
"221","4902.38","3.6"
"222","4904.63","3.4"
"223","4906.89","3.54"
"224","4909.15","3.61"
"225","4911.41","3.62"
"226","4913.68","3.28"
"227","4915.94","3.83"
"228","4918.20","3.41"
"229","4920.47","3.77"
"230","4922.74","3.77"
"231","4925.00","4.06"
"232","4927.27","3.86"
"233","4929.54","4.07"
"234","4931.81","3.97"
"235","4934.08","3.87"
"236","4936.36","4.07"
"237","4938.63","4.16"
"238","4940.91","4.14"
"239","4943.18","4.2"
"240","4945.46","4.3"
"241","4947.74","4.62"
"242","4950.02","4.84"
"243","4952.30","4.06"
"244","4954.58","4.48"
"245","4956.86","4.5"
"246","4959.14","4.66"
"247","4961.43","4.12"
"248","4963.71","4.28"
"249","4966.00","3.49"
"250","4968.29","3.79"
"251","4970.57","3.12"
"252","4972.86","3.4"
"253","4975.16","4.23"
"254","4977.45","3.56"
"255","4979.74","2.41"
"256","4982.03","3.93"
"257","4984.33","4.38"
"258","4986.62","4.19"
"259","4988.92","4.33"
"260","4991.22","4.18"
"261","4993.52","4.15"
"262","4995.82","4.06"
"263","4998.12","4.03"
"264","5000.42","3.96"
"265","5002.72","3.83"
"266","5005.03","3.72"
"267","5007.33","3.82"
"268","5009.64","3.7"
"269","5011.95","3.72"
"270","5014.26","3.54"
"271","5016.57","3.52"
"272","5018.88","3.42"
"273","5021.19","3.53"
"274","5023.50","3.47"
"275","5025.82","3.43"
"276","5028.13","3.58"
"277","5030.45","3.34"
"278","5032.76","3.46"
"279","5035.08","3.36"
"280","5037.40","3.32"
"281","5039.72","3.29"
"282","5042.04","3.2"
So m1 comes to 0.31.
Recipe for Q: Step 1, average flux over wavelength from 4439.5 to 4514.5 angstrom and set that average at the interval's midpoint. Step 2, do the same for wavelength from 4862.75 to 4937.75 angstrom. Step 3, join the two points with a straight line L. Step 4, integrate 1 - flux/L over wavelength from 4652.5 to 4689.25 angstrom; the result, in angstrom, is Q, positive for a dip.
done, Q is 8.22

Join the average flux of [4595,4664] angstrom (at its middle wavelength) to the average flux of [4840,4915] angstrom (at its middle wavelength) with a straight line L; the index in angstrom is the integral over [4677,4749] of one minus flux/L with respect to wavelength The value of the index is 6.5 angstrom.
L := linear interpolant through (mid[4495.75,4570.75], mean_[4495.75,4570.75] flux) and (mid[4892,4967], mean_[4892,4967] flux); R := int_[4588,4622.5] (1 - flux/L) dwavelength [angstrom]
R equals 5.9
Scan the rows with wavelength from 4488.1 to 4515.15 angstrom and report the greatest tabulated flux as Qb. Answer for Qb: 3.52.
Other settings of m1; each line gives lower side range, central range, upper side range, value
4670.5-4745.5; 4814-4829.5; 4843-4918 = 0.11 mag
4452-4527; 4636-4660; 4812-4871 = 0.18 mag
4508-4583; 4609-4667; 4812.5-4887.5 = 0.13 mag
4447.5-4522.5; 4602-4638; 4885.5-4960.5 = 0.30 mag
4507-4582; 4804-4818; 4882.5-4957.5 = 0.36 mag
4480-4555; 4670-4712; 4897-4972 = 0.34 mag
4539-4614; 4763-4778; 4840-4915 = 0.15 mag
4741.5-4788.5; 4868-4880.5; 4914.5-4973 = 0.18 mag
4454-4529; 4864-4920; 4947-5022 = 0.17 mag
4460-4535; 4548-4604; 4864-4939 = 0.16 mag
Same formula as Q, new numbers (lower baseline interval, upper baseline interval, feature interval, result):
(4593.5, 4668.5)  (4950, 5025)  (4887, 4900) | 1.3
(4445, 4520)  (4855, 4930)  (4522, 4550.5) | 3.0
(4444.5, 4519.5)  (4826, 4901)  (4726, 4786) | 7.8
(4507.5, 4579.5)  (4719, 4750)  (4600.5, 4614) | 1.0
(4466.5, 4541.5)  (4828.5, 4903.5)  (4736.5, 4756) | 2.6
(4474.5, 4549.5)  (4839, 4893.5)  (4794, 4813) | 2.9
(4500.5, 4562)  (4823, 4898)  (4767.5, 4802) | 4.0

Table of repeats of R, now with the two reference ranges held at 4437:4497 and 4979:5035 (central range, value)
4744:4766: 5.7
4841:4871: 7.2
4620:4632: 2.8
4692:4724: 9.5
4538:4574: 5.4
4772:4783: 2.9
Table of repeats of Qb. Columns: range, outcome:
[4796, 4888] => 3.3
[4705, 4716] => 2.44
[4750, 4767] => 2.82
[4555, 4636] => 3.1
